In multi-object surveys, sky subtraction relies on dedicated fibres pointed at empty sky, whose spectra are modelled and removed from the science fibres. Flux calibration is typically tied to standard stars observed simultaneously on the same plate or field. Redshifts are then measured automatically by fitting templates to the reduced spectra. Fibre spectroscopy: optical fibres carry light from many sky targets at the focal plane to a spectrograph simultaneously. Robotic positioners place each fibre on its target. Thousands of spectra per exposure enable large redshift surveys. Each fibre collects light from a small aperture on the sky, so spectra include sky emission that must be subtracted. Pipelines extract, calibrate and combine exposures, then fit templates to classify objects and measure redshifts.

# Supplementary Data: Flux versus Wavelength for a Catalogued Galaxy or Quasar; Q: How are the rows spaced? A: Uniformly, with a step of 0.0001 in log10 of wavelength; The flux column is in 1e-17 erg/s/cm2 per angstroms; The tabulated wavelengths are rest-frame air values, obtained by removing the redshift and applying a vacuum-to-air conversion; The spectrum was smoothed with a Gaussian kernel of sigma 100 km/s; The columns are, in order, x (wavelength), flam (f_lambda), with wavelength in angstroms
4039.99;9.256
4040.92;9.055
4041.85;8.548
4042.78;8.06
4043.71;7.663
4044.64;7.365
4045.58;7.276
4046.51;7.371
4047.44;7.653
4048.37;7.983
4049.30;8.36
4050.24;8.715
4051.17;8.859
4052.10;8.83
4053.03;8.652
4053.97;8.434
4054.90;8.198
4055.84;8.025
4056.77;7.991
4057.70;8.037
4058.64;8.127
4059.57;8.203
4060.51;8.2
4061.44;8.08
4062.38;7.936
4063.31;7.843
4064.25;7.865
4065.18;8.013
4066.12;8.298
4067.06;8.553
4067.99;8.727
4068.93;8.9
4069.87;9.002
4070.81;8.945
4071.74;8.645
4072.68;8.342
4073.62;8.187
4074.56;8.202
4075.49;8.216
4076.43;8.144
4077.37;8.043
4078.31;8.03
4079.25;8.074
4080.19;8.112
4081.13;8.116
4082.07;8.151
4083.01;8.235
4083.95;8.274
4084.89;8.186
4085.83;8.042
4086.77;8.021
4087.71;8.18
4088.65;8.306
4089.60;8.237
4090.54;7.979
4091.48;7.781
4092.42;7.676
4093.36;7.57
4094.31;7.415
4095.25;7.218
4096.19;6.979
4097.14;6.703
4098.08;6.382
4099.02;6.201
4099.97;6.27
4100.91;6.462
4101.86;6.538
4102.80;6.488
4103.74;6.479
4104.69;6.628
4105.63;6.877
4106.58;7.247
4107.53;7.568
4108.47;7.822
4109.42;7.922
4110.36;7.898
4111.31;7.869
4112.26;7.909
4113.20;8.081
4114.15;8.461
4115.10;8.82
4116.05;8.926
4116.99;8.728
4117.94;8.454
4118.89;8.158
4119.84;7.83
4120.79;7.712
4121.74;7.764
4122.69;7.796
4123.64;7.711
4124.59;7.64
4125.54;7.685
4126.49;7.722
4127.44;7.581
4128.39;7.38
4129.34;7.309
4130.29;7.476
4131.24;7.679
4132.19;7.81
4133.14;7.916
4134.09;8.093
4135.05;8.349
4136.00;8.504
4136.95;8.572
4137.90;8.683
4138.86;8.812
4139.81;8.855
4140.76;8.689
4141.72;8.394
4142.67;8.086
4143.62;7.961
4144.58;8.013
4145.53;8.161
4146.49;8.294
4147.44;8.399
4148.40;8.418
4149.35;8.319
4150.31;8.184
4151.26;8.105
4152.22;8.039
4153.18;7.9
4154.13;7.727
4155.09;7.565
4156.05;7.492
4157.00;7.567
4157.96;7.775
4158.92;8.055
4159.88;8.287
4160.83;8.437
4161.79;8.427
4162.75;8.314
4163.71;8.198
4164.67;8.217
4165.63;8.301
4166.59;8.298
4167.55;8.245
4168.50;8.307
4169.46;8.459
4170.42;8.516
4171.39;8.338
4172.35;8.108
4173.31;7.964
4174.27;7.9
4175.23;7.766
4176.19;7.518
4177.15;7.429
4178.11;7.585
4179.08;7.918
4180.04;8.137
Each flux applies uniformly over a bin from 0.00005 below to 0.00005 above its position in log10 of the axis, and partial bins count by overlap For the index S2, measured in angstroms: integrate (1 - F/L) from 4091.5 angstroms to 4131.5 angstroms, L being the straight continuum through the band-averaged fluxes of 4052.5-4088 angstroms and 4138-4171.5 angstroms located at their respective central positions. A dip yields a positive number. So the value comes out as 3.5 angstroms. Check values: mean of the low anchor 8.24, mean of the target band 7.5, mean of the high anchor 8.21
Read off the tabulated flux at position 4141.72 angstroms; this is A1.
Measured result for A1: 8.394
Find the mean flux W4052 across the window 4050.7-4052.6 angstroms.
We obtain 8.88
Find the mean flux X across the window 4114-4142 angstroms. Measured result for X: 8.11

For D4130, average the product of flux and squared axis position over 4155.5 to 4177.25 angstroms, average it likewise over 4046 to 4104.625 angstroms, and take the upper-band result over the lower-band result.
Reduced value 1.07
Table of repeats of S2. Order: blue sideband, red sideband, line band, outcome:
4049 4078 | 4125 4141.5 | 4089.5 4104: 2.1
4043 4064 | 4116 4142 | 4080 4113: 2.4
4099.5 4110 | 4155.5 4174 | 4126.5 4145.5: -1.3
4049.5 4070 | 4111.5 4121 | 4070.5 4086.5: 0.2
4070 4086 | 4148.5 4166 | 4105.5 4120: 0.2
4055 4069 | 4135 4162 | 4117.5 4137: 0.8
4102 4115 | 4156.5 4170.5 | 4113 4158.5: -1.3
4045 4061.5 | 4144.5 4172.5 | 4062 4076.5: -0.4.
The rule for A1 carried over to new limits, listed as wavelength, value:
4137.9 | 8.683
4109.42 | 7.922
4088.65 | 8.306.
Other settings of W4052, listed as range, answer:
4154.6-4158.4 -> 7.59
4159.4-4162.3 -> 8.39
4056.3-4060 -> 8.1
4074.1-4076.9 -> 8.21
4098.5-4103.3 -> 6.4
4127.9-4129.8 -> 7.35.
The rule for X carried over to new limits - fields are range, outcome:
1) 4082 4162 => 7.84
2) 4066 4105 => 7.78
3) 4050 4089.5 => 8.28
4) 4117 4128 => 7.85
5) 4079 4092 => 8.12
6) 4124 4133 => 7.61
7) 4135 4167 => 8.22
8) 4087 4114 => 7.33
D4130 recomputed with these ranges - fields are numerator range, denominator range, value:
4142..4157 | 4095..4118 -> 1.11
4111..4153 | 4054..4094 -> 1.02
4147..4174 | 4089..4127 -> 1.11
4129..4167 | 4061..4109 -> 1.08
